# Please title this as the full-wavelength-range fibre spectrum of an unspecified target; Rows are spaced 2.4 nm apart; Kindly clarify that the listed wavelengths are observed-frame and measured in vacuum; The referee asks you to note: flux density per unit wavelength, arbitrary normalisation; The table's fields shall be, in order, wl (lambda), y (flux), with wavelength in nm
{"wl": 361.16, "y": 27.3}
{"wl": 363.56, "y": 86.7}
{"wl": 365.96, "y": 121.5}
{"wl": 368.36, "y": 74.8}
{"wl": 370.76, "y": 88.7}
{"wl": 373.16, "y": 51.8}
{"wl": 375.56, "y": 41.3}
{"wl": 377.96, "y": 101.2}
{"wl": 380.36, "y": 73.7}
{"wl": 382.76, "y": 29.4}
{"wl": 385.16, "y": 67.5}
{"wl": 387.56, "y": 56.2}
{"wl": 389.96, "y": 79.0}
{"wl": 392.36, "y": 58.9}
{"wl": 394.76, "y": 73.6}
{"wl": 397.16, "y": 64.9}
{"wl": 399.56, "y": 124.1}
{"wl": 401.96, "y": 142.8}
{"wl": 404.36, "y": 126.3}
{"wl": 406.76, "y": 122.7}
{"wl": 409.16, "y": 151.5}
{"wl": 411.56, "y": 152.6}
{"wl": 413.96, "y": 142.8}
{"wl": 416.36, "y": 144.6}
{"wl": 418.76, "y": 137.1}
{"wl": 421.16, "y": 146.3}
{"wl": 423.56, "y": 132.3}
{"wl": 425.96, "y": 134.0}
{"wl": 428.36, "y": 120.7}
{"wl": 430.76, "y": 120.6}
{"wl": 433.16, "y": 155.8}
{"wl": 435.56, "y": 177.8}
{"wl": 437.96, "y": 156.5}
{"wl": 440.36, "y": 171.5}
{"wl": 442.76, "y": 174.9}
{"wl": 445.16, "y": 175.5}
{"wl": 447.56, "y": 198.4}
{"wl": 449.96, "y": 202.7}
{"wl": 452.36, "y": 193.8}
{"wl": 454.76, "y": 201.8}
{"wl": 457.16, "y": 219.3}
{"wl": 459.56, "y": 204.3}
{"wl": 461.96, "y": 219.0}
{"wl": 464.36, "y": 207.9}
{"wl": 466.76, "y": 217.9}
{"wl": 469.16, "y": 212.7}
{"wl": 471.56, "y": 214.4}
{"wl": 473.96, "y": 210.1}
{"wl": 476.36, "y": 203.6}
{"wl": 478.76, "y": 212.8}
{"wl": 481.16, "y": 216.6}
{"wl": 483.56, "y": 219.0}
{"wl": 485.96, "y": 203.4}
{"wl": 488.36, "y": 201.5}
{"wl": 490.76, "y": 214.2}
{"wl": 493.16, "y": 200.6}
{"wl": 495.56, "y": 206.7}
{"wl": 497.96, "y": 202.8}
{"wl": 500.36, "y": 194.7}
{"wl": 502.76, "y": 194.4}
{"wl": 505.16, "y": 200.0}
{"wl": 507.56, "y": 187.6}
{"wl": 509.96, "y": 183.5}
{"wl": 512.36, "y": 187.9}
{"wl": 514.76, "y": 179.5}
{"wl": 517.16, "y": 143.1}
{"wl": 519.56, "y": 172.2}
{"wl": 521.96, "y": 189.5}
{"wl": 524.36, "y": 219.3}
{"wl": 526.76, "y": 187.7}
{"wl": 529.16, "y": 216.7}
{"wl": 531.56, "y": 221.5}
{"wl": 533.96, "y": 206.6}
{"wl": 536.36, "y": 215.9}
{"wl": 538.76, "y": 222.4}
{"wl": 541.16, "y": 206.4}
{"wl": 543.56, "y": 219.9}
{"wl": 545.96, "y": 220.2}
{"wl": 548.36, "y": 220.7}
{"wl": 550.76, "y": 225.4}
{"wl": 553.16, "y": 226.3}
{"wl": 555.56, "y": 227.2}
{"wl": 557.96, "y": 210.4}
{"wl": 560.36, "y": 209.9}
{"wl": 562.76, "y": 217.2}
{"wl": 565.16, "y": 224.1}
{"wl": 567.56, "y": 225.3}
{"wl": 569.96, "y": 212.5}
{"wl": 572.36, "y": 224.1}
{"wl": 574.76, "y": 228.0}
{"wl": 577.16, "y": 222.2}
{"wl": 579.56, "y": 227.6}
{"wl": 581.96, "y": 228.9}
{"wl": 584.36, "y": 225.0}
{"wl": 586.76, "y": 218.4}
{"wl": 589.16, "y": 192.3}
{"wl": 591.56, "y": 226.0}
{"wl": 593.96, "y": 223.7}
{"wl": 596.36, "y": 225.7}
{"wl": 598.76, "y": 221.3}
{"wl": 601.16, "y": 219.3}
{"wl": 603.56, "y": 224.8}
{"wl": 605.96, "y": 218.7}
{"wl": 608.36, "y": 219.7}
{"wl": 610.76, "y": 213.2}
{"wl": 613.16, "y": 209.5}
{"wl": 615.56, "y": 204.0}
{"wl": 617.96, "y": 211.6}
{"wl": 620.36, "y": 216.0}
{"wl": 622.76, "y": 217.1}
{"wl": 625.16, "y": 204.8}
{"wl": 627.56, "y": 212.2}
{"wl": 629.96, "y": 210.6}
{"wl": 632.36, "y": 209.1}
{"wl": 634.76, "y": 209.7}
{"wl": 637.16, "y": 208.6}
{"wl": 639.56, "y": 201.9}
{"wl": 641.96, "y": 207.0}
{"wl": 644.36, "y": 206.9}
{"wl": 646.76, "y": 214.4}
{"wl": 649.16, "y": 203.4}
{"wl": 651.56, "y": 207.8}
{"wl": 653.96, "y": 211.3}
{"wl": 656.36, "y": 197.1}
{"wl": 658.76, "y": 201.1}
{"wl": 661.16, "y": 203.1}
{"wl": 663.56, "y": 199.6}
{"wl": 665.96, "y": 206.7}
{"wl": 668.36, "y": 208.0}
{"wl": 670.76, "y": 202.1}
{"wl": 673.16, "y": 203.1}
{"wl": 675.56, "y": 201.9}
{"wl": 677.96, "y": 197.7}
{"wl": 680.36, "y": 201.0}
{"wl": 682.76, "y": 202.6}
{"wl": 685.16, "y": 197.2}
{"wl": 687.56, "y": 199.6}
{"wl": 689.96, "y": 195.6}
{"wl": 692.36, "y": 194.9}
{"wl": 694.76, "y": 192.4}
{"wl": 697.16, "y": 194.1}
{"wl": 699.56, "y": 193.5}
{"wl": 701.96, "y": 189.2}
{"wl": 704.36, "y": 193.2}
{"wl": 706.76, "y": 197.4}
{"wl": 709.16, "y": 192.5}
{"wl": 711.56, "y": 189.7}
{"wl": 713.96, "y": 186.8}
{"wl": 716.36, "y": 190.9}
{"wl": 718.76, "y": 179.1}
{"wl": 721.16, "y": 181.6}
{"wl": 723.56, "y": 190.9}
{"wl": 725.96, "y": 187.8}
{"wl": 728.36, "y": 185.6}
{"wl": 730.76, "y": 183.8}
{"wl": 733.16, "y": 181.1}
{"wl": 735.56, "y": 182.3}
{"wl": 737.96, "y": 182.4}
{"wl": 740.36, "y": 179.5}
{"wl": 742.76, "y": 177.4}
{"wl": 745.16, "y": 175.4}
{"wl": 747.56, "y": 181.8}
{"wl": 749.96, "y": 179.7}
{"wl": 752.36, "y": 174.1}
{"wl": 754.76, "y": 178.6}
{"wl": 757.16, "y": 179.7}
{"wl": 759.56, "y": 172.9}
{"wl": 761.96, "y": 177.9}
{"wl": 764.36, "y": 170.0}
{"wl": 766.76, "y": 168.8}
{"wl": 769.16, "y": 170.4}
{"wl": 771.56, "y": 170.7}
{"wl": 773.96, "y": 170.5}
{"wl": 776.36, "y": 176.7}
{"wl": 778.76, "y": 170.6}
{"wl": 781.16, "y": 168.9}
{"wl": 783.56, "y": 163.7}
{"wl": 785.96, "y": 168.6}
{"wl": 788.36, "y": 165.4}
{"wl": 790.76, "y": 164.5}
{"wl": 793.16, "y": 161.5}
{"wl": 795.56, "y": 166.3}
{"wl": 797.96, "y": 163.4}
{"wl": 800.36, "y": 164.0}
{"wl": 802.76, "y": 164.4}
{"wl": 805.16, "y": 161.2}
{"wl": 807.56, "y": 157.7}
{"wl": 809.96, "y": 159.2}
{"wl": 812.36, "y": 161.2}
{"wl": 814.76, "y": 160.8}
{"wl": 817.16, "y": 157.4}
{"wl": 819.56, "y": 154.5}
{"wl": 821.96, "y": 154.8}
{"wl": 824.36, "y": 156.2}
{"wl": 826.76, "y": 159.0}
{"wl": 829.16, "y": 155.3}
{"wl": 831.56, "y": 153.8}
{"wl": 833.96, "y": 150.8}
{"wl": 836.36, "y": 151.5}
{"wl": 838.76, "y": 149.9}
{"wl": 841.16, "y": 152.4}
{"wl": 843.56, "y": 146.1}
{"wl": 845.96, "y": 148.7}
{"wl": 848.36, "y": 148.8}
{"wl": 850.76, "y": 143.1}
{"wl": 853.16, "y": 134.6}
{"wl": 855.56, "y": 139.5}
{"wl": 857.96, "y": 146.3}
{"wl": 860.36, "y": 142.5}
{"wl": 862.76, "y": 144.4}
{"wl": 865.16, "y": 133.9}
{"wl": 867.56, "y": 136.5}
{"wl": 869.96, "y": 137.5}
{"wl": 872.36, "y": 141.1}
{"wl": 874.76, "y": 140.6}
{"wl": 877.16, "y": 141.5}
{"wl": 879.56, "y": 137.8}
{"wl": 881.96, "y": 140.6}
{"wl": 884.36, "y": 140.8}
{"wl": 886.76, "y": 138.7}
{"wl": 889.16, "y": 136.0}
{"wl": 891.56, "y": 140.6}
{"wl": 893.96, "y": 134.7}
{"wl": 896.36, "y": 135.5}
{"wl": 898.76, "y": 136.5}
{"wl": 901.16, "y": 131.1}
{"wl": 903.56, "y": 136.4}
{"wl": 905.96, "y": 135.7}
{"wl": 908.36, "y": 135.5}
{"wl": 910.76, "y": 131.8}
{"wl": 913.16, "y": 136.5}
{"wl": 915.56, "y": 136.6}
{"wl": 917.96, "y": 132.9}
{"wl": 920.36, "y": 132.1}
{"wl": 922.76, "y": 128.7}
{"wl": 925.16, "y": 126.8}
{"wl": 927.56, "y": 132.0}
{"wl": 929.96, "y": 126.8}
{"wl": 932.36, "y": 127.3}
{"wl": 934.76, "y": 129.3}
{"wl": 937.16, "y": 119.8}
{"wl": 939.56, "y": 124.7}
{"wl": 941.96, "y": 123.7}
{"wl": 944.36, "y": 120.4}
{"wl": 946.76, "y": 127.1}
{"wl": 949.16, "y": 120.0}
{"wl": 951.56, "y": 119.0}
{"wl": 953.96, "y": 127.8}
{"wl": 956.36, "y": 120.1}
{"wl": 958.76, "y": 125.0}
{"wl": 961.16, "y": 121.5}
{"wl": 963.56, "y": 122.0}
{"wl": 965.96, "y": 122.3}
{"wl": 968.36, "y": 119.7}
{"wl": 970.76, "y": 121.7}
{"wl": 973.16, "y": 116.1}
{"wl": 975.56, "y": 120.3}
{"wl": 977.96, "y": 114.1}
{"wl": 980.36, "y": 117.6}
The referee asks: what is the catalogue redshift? 0.000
